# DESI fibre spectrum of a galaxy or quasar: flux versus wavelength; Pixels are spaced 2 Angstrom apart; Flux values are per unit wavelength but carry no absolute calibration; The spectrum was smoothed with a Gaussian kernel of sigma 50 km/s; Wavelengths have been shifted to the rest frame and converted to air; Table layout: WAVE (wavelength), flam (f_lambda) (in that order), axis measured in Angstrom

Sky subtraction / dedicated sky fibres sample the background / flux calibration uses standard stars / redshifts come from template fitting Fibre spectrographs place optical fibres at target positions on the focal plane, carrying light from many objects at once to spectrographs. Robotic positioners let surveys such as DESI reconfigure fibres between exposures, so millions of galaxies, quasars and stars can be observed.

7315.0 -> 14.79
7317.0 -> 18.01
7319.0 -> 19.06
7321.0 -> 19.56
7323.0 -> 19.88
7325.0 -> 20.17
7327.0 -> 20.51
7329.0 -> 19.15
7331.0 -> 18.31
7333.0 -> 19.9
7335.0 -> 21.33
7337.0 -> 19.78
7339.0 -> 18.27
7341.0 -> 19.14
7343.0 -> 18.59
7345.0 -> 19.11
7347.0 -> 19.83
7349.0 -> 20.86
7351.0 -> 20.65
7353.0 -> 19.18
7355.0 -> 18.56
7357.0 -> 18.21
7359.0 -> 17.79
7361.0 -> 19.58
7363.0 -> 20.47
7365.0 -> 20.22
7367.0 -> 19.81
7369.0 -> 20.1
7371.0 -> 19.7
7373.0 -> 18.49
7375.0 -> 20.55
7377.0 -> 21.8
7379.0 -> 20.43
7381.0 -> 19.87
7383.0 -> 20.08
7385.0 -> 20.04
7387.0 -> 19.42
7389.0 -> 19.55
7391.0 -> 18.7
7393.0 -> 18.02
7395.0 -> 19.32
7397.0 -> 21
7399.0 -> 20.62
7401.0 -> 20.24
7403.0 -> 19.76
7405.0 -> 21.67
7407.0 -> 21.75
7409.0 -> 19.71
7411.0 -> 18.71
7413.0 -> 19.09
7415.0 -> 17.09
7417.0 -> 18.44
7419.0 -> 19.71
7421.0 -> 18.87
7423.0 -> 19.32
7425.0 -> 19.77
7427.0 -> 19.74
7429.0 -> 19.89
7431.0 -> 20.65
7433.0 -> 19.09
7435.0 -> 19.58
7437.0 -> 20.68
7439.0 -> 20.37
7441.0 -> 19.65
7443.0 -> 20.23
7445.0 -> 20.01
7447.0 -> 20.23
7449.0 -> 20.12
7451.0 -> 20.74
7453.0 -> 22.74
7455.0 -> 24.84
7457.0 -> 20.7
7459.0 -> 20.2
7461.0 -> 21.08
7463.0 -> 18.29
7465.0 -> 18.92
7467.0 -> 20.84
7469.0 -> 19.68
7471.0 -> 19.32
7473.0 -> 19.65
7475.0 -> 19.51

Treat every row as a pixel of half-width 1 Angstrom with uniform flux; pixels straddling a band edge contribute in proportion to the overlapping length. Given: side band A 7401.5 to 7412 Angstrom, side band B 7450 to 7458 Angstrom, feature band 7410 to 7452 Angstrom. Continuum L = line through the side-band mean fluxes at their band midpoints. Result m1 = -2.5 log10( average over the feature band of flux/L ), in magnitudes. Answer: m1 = 0.09 mag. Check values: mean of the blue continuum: 20.3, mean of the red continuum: 22.3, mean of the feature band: 19.6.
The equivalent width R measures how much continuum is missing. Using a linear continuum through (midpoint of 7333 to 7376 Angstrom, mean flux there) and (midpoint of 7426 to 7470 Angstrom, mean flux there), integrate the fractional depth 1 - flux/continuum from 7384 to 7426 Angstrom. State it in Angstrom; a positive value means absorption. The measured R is 0.90 Angstrom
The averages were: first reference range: 19.5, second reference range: 20.4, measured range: 19.6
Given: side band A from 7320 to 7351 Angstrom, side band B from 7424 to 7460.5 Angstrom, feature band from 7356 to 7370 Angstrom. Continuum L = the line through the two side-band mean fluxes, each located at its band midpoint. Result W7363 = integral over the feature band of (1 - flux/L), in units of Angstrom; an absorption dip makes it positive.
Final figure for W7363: 0.3 Angstrom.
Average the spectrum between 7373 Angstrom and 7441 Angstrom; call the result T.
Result 19.8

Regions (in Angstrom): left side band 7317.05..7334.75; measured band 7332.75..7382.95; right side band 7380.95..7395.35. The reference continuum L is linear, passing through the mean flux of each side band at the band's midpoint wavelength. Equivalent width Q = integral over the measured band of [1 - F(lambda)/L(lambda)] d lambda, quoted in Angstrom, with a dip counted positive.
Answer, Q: -0.6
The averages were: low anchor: 19.6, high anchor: 19.3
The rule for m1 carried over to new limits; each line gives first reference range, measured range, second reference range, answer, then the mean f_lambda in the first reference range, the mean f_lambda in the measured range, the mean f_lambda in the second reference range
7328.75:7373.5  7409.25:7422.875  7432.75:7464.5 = 0.08 mag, 19.5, 18.8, 20.5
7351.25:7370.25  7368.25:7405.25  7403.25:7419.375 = -0.03 mag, 19.4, 19.9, 19.5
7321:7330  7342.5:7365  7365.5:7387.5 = 0.03 mag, 19.9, 19.4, 20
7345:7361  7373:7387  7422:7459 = -0.03 mag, 19.3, 20.2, 20.5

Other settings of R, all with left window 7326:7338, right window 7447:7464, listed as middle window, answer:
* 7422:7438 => 0.7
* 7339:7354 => 0.3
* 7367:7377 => 0.1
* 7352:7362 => 0.7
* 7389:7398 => 0.5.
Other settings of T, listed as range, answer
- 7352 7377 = 19.5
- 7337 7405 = 19.7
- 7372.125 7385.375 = 20.2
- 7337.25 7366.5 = 19.3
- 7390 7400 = 19.5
